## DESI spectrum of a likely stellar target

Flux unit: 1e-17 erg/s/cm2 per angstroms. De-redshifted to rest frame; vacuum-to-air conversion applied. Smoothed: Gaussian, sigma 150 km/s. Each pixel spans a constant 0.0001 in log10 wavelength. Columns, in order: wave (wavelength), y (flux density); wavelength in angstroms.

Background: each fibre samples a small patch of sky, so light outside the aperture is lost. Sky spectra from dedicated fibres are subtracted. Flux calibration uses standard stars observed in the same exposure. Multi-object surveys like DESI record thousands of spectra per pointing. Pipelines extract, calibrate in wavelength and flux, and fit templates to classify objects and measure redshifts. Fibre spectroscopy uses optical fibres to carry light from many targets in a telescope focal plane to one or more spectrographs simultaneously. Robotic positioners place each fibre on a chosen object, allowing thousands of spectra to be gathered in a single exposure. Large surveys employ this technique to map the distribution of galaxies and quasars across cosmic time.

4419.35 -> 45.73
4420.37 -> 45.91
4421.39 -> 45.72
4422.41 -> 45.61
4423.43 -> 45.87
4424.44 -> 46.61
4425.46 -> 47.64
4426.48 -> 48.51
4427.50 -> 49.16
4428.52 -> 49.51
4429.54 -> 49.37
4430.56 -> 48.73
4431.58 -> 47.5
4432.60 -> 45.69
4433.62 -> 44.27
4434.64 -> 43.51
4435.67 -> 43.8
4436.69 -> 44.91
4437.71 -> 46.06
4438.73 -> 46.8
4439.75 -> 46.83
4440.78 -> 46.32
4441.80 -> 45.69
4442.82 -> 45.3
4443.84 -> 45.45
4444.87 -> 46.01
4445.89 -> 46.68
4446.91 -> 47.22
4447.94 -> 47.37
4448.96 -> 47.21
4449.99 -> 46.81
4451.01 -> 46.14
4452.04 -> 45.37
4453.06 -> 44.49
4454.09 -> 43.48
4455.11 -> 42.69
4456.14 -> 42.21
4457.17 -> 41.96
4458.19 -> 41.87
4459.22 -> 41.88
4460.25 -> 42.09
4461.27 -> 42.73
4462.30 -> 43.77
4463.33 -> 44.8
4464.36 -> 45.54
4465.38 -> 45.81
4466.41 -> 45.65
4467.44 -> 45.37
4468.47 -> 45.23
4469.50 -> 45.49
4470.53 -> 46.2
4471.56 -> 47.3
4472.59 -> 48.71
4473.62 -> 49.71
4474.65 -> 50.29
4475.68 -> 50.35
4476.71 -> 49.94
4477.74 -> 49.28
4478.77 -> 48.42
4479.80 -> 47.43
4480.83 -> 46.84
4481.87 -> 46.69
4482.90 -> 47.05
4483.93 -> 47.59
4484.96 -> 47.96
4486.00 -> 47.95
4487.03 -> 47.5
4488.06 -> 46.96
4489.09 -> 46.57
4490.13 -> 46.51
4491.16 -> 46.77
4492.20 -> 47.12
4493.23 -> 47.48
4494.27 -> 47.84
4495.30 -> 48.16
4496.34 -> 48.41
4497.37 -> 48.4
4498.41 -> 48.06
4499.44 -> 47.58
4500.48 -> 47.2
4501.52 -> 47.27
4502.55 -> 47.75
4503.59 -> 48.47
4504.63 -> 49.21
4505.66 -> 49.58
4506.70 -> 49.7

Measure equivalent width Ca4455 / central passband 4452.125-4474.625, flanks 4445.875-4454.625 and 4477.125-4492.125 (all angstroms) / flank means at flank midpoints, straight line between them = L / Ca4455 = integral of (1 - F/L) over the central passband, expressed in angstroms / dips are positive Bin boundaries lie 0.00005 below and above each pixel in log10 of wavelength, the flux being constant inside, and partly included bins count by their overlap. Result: 0.9 angstroms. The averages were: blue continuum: 46.1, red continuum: 47.4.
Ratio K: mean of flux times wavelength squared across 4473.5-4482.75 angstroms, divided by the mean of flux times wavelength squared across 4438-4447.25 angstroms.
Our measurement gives 1.07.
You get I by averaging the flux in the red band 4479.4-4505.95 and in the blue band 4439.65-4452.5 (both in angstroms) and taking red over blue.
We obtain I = 1.03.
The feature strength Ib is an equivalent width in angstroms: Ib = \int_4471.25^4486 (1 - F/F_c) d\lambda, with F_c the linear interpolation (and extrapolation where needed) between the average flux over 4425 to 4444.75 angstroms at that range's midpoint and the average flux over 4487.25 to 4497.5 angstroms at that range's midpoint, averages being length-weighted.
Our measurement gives -0.4 angstroms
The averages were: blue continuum 46.6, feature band 48.4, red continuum 47.4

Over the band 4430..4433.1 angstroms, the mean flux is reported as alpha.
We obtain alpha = 47.4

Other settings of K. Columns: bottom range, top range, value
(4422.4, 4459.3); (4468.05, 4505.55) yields 1.06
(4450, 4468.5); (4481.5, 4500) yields 1.09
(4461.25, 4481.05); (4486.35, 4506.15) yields 1.03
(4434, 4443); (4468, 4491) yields 1.07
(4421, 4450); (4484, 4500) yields 1.05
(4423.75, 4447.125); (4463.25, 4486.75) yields 1.04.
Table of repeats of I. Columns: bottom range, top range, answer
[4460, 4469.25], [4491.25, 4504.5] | 1.07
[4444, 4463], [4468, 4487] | 1.08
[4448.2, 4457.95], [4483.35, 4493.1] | 1.06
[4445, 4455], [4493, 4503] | 1.04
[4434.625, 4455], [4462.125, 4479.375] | 1.03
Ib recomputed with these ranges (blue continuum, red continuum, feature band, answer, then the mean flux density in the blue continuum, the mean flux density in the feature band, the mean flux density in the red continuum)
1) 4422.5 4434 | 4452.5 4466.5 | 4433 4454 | -0.11 angstroms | 47.5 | 45.8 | 43.5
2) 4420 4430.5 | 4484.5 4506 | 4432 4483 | 1.91 angstroms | 47.5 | 45.8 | 47.7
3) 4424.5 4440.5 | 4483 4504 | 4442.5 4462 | 1.02 angstroms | 46.8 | 44.6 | 47.6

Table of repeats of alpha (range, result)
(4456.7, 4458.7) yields 42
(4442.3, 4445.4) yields 45.6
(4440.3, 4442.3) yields 46.1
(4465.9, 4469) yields 45.4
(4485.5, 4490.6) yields 47.1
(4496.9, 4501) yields 47.8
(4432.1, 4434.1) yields 45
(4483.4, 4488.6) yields 47.7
